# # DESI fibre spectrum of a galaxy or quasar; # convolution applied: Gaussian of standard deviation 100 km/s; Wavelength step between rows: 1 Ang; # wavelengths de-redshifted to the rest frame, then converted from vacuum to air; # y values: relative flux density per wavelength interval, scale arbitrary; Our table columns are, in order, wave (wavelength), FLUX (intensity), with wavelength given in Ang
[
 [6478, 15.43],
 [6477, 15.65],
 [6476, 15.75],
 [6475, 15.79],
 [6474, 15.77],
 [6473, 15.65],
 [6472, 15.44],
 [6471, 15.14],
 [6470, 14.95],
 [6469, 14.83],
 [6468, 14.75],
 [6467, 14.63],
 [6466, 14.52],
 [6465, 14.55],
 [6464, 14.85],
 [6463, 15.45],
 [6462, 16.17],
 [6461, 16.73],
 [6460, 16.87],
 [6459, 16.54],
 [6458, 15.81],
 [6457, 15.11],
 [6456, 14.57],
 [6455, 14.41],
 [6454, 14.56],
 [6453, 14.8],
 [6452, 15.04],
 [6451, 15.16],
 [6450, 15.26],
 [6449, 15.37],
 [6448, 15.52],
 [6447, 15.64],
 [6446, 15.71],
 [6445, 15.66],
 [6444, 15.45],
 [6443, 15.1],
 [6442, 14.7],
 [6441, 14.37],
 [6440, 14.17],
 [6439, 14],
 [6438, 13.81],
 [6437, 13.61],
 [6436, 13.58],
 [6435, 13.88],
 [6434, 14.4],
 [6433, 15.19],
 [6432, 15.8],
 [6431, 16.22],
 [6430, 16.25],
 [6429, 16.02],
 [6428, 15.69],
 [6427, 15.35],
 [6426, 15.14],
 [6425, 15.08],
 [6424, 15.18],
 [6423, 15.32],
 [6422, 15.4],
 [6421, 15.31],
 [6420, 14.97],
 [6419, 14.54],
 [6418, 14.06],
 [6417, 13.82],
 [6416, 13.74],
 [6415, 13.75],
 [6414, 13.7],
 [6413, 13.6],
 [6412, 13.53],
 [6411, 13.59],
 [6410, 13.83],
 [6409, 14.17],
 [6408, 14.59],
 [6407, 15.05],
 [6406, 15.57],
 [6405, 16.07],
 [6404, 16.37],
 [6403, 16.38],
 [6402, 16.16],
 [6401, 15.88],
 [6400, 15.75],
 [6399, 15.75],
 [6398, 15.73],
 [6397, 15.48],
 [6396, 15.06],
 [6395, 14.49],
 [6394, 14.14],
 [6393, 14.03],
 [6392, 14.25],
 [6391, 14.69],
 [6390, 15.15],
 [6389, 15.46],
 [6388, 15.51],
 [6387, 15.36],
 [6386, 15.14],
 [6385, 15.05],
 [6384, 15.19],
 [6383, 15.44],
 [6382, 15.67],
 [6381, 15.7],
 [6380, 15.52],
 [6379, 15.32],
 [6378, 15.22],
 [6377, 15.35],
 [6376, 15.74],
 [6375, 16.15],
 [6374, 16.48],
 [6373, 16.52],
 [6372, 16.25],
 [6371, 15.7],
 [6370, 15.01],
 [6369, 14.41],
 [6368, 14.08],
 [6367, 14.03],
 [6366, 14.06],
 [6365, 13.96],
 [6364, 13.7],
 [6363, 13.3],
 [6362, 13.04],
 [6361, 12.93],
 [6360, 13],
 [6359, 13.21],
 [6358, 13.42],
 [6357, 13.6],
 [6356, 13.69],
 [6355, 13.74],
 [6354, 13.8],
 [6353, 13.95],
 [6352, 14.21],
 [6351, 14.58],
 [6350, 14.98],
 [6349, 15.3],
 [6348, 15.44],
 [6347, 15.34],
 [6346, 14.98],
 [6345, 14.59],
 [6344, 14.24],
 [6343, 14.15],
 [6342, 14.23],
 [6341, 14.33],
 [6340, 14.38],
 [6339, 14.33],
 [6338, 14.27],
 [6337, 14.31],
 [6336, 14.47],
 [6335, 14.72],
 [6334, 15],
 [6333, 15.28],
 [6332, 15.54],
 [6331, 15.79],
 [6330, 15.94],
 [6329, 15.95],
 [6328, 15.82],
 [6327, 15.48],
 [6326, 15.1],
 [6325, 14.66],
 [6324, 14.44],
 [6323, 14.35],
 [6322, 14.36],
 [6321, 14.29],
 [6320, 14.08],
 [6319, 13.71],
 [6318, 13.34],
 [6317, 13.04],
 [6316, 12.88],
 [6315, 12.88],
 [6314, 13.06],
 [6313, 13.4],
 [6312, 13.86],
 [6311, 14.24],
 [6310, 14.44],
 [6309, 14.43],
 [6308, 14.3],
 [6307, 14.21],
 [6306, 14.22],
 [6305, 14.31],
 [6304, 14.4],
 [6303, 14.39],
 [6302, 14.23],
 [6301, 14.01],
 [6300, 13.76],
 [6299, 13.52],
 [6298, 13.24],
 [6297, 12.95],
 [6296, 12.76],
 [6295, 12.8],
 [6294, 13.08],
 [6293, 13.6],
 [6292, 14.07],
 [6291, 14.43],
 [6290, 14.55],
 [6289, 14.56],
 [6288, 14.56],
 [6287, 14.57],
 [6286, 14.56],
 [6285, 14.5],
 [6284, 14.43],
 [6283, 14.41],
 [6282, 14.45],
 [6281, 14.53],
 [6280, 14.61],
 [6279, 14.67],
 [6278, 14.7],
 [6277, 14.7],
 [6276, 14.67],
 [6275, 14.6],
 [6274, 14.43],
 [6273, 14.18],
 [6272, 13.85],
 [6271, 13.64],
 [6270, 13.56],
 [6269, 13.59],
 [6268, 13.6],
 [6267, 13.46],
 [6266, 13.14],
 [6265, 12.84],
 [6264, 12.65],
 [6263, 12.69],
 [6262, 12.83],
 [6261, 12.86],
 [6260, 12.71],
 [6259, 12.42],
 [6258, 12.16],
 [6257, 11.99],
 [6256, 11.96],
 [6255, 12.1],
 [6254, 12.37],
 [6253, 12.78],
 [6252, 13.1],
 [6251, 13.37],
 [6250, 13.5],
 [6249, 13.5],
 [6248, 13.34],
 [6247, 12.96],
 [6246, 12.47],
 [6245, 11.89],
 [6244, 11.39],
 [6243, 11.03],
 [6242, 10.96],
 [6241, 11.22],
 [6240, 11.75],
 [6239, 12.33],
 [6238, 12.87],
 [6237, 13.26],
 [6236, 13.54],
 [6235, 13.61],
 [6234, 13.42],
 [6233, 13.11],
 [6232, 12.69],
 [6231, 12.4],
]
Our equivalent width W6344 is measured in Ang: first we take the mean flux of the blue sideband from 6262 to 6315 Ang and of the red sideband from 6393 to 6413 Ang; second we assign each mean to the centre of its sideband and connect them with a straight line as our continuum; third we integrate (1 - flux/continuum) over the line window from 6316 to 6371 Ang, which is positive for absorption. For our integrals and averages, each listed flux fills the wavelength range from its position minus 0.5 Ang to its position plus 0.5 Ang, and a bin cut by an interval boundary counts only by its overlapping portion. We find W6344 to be 0.4 Ang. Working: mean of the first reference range 13.9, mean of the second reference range 15.1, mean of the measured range 14.4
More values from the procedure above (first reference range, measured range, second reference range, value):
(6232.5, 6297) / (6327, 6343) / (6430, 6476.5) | -1.1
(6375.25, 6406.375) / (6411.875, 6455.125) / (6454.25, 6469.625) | 1.4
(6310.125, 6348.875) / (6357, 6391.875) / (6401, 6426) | -0.4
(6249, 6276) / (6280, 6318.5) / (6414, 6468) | -1.2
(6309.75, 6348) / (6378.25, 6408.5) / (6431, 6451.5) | -1.3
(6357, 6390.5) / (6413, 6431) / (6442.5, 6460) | 0.3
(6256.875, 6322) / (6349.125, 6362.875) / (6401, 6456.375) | 0.6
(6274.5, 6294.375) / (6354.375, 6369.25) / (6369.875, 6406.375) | 1.6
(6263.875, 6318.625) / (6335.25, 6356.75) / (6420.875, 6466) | -0.1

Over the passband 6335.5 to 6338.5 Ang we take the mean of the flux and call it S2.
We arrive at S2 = 14.3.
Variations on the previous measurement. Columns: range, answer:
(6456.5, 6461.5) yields 16.2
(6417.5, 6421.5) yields 14.7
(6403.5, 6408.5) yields 15.5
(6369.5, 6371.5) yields 15.4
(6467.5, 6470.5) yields 14.8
